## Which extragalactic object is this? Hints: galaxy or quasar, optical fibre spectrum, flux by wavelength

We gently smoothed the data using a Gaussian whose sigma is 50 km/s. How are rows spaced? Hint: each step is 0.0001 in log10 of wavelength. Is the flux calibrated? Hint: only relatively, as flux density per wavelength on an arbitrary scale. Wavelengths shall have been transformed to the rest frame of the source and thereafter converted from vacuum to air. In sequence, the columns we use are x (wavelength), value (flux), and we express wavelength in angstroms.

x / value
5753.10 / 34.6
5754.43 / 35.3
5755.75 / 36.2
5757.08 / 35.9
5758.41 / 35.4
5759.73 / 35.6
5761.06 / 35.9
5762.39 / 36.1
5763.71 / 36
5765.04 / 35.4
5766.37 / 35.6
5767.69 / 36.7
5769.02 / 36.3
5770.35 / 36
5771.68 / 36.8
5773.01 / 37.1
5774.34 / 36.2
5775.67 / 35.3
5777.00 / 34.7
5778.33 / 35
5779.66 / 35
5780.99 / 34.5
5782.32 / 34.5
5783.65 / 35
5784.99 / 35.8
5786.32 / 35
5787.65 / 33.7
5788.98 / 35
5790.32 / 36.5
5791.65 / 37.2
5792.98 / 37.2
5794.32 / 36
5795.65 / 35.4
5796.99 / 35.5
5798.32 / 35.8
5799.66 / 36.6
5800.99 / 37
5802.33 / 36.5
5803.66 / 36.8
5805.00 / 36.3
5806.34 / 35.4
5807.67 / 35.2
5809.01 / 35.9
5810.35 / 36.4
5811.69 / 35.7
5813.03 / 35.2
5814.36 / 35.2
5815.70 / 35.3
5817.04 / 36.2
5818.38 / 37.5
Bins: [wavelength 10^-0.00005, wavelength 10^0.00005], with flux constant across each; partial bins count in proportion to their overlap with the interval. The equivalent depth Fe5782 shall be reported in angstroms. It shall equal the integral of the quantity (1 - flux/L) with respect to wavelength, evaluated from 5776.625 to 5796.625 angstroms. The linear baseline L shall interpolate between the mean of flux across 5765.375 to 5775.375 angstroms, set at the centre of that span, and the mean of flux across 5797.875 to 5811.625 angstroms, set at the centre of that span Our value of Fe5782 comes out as 0.48 angstroms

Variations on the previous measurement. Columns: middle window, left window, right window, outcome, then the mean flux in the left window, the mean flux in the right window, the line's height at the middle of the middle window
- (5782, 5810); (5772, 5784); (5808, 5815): -0.27 angstroms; 35.3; 35.7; 35.5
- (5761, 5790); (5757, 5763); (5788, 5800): 0.28 angstroms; 35.7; 36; 35.9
